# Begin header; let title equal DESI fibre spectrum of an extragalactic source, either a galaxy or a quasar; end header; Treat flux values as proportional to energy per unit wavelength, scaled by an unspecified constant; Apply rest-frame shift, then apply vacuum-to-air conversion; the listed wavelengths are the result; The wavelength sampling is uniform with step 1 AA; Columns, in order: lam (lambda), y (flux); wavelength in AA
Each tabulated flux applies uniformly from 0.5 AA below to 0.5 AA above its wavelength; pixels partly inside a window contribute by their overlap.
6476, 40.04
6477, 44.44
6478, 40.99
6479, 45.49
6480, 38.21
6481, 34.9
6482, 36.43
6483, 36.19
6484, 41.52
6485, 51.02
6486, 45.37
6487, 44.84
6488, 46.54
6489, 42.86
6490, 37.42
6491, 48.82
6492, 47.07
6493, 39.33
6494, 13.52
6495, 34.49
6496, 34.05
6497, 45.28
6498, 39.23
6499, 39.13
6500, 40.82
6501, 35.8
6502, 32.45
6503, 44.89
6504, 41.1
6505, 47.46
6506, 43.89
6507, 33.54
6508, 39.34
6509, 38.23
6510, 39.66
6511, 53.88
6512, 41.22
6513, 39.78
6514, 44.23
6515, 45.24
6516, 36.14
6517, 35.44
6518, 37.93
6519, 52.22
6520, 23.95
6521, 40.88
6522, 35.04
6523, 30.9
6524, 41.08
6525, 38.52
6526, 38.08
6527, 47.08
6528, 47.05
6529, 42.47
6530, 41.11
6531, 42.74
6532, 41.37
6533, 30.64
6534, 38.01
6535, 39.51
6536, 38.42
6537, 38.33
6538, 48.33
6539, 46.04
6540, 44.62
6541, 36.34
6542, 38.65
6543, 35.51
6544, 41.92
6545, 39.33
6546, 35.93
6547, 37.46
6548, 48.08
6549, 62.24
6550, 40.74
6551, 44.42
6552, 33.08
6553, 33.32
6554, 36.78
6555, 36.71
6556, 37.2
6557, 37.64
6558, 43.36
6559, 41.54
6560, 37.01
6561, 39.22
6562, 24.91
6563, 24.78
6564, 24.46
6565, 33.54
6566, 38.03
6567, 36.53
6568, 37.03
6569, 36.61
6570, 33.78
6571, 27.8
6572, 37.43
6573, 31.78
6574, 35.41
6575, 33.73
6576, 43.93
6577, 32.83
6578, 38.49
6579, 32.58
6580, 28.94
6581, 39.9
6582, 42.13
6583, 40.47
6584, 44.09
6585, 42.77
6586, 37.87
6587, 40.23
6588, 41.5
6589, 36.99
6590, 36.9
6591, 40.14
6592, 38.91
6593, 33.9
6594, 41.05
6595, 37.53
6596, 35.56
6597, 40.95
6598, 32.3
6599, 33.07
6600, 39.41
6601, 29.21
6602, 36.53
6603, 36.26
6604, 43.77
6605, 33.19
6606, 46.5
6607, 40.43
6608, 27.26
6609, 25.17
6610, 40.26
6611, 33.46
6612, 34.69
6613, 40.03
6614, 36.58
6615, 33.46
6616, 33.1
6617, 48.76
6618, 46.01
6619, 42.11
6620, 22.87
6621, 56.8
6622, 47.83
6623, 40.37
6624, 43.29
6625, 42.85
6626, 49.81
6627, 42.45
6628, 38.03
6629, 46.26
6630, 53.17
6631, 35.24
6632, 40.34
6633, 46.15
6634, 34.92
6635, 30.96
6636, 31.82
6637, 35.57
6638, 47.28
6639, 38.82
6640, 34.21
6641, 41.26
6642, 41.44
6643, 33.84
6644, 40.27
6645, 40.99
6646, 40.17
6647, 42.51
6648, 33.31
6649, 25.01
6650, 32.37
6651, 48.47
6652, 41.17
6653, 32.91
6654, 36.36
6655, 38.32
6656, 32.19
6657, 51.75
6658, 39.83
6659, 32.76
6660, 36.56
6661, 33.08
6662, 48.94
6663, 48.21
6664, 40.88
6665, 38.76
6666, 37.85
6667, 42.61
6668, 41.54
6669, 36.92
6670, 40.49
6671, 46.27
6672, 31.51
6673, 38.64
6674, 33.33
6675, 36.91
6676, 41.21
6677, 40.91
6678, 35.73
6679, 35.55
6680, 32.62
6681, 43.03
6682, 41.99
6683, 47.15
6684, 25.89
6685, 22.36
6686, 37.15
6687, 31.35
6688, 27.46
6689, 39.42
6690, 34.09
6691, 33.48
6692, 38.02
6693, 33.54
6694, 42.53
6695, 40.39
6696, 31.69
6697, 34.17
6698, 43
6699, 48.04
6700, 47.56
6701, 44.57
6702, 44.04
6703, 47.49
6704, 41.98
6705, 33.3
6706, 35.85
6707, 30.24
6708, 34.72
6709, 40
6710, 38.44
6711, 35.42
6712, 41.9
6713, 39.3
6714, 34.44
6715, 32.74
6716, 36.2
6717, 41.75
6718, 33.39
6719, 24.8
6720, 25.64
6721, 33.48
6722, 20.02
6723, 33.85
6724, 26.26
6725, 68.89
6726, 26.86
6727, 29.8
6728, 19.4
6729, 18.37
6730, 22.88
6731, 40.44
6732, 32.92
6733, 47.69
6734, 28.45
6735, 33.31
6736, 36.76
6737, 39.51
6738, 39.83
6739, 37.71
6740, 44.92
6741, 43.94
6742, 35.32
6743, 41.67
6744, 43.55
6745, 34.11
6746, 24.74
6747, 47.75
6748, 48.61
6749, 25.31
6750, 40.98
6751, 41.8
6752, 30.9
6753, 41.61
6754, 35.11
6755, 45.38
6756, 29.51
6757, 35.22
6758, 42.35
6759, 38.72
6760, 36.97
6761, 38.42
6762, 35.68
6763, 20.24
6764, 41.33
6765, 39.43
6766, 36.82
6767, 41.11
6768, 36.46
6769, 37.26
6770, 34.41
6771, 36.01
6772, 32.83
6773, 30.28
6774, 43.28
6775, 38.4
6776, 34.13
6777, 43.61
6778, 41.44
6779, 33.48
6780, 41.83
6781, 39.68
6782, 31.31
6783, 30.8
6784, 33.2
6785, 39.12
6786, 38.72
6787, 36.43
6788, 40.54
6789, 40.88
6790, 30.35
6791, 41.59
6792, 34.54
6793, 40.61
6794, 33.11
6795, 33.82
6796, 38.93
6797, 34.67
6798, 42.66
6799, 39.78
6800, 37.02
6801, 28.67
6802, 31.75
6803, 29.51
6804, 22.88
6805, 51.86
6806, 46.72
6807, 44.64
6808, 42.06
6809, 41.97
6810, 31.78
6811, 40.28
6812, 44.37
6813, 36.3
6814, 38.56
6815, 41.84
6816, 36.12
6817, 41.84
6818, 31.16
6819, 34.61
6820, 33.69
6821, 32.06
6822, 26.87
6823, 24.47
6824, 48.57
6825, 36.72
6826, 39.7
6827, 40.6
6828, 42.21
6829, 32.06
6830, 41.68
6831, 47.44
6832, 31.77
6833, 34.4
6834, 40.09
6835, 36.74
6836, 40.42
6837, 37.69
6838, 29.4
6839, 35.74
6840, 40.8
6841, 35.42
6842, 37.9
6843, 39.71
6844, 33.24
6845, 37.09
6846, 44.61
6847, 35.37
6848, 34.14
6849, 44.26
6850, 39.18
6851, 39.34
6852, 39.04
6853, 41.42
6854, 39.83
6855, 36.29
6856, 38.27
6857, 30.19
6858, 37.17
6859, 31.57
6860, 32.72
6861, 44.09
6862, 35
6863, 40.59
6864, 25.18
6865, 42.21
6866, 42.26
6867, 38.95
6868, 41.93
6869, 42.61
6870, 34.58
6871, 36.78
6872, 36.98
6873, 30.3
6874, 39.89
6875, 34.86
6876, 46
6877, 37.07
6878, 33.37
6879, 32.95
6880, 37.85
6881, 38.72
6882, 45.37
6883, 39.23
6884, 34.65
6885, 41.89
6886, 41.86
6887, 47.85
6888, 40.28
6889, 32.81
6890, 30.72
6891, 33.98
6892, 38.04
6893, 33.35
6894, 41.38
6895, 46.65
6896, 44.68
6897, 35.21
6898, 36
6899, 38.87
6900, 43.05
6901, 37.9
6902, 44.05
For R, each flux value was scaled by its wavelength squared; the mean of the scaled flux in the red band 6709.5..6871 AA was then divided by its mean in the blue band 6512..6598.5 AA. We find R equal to 1.03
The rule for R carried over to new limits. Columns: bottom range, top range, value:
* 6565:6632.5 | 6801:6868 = 1.05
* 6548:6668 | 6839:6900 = 1.07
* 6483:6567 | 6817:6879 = 1.03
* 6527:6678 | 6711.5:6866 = 1.01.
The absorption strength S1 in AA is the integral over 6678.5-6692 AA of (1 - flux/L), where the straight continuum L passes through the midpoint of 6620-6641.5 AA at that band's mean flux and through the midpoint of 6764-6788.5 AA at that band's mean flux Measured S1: 1.7 AA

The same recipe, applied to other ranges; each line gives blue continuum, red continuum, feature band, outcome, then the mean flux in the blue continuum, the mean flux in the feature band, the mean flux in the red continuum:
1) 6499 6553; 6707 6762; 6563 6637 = 1.95 AA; 40.5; 37.8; 35.9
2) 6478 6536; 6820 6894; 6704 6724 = 2.37 AA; 40.1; 34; 37.5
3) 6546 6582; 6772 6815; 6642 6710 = -1.98 AA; 36.7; 38.2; 37.5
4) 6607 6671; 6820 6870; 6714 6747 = 3.36 AA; 39.3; 34.6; 37.5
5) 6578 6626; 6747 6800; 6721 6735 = 2.03 AA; 38.4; 32.1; 37.2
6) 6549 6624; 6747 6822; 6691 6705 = -1.33 AA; 37.3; 40.7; 37.2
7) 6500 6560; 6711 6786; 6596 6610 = 1.08 AA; 40.3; 35.9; 36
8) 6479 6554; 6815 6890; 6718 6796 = 4.60 AA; 40.3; 36.1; 37.5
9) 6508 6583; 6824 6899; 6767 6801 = 1.09 AA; 38.5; 36.9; 38.1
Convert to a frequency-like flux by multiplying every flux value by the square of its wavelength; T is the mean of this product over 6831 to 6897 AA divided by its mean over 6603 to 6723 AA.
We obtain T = 1.05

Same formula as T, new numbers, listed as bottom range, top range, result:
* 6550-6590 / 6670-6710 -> 1.07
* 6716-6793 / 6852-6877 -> 1.07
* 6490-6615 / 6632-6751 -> 1.02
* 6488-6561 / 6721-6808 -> 0.98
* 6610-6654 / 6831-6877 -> 1.02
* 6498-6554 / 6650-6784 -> 0.97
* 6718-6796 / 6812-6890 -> 1.07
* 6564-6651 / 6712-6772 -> 0.98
